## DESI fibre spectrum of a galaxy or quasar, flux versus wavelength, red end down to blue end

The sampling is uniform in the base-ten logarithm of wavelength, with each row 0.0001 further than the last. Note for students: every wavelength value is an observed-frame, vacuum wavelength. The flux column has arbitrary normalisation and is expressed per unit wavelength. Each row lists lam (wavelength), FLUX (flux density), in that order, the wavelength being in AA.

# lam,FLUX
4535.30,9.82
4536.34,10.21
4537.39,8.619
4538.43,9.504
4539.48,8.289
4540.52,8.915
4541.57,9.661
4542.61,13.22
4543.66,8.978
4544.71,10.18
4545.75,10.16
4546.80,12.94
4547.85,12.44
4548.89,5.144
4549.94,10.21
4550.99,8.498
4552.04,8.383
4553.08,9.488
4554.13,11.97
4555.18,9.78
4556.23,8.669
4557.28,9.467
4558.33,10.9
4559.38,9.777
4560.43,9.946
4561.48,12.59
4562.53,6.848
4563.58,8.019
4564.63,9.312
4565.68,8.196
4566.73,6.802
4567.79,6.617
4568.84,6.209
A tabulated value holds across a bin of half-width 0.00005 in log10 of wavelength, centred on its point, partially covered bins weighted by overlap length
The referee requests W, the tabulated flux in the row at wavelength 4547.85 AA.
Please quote 12.44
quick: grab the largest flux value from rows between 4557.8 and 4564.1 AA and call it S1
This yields 12.59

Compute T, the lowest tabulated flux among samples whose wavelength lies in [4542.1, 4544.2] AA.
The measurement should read 8.978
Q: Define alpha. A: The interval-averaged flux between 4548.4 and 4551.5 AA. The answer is 7.97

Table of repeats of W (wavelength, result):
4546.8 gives 12.94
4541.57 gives 9.661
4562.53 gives 6.848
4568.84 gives 6.209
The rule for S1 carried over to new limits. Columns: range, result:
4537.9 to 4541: 9.504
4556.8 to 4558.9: 10.9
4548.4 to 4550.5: 10.21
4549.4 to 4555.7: 11.97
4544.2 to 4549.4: 12.94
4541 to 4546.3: 13.22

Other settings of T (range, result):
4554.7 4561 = 8.669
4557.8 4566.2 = 6.848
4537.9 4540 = 8.289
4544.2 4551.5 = 5.144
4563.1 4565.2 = 8.019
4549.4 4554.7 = 8.383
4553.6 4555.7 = 9.78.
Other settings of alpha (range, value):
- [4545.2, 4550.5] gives 10.2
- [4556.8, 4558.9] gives 10.2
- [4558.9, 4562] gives 10.8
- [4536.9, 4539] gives 9.05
